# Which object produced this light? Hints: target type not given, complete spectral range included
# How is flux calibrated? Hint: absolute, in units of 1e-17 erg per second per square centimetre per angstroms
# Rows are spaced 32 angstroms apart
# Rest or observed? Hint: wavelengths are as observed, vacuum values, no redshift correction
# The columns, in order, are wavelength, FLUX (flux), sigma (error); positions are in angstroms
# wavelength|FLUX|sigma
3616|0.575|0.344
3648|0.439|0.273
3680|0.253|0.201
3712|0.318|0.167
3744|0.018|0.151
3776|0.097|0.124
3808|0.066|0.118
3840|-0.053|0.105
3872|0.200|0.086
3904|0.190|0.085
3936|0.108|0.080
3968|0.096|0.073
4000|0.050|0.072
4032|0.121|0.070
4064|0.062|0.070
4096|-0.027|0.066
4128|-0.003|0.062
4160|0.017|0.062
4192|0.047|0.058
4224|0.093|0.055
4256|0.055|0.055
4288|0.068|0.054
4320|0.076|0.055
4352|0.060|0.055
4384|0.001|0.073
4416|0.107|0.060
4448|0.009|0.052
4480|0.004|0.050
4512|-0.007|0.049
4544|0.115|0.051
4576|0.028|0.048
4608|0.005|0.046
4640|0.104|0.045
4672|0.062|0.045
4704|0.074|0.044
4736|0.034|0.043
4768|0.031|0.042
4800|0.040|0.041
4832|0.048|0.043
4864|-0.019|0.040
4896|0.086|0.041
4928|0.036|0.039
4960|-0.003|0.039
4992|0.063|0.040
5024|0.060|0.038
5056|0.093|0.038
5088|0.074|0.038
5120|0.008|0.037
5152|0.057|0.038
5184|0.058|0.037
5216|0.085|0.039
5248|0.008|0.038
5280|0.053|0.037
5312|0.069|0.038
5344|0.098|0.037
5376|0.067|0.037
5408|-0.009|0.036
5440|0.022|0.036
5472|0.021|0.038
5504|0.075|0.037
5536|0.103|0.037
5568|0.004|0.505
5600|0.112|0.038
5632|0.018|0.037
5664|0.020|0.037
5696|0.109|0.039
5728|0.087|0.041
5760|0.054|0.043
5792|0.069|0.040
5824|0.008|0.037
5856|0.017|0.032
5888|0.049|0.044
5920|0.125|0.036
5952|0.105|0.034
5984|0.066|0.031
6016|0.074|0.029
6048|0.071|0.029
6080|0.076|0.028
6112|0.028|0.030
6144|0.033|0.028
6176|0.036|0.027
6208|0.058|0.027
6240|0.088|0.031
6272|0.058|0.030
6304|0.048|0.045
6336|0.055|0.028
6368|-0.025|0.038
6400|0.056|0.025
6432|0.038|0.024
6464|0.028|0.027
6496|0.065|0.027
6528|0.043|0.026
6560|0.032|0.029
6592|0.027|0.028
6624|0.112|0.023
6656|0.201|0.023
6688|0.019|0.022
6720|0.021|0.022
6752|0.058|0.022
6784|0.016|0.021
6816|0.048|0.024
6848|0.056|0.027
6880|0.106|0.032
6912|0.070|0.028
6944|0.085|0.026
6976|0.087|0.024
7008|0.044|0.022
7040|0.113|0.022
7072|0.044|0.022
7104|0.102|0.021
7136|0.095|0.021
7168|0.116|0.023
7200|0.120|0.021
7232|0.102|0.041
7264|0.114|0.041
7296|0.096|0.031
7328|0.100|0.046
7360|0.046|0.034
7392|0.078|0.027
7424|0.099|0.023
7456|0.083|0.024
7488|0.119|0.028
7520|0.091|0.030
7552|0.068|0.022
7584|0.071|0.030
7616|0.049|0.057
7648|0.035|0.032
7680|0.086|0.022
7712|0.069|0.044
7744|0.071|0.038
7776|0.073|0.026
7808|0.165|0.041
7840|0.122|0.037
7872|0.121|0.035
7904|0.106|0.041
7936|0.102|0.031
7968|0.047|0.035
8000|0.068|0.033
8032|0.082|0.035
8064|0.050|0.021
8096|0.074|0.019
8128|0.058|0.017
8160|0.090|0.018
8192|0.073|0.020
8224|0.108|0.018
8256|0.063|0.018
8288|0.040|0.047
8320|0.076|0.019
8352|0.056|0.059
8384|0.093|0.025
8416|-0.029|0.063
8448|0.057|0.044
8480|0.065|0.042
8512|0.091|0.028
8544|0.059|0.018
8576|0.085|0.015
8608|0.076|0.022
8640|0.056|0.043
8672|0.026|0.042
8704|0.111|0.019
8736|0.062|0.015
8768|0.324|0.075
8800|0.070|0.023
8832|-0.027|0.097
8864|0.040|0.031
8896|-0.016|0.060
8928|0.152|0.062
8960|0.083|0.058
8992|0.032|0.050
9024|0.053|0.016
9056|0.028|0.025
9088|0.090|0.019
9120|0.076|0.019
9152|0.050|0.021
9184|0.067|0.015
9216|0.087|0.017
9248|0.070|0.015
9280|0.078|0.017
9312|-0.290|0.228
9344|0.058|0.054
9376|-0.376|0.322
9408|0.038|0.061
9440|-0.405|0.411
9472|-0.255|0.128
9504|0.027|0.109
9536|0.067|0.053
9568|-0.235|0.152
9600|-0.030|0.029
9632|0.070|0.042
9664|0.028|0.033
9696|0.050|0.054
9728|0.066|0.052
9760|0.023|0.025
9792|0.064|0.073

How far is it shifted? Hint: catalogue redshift 0.78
